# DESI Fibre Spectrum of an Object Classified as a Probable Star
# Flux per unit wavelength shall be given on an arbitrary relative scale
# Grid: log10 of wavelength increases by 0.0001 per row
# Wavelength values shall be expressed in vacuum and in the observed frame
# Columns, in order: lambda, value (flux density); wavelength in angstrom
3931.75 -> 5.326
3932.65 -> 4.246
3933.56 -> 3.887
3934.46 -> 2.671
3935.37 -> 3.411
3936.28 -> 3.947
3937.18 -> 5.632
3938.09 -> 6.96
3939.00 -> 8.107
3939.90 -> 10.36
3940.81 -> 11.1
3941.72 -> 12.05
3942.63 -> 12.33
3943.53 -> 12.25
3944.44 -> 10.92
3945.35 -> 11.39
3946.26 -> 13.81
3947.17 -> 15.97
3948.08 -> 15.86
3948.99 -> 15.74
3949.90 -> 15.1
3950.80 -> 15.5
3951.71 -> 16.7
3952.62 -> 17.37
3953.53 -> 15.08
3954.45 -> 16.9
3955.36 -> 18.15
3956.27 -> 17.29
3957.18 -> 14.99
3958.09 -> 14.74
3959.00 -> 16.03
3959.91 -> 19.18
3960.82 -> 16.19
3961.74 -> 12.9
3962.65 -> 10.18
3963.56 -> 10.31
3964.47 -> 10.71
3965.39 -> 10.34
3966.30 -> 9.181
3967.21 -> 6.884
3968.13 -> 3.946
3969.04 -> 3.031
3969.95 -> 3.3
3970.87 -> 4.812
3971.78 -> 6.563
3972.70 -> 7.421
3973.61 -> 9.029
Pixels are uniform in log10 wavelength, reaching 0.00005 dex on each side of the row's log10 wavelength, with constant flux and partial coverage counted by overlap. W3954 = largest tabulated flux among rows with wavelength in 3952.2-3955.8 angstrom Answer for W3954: 18.15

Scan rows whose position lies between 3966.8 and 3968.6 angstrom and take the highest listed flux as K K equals 6.884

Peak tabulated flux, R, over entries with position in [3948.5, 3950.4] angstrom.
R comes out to 15.74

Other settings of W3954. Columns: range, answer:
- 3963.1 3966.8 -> 10.71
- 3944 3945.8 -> 11.39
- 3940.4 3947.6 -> 15.97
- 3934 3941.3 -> 11.1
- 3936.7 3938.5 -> 6.96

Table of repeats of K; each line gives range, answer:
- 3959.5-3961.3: 19.18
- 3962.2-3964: 10.31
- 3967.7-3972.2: 6.563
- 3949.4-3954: 17.37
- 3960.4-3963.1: 16.19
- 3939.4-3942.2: 12.05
